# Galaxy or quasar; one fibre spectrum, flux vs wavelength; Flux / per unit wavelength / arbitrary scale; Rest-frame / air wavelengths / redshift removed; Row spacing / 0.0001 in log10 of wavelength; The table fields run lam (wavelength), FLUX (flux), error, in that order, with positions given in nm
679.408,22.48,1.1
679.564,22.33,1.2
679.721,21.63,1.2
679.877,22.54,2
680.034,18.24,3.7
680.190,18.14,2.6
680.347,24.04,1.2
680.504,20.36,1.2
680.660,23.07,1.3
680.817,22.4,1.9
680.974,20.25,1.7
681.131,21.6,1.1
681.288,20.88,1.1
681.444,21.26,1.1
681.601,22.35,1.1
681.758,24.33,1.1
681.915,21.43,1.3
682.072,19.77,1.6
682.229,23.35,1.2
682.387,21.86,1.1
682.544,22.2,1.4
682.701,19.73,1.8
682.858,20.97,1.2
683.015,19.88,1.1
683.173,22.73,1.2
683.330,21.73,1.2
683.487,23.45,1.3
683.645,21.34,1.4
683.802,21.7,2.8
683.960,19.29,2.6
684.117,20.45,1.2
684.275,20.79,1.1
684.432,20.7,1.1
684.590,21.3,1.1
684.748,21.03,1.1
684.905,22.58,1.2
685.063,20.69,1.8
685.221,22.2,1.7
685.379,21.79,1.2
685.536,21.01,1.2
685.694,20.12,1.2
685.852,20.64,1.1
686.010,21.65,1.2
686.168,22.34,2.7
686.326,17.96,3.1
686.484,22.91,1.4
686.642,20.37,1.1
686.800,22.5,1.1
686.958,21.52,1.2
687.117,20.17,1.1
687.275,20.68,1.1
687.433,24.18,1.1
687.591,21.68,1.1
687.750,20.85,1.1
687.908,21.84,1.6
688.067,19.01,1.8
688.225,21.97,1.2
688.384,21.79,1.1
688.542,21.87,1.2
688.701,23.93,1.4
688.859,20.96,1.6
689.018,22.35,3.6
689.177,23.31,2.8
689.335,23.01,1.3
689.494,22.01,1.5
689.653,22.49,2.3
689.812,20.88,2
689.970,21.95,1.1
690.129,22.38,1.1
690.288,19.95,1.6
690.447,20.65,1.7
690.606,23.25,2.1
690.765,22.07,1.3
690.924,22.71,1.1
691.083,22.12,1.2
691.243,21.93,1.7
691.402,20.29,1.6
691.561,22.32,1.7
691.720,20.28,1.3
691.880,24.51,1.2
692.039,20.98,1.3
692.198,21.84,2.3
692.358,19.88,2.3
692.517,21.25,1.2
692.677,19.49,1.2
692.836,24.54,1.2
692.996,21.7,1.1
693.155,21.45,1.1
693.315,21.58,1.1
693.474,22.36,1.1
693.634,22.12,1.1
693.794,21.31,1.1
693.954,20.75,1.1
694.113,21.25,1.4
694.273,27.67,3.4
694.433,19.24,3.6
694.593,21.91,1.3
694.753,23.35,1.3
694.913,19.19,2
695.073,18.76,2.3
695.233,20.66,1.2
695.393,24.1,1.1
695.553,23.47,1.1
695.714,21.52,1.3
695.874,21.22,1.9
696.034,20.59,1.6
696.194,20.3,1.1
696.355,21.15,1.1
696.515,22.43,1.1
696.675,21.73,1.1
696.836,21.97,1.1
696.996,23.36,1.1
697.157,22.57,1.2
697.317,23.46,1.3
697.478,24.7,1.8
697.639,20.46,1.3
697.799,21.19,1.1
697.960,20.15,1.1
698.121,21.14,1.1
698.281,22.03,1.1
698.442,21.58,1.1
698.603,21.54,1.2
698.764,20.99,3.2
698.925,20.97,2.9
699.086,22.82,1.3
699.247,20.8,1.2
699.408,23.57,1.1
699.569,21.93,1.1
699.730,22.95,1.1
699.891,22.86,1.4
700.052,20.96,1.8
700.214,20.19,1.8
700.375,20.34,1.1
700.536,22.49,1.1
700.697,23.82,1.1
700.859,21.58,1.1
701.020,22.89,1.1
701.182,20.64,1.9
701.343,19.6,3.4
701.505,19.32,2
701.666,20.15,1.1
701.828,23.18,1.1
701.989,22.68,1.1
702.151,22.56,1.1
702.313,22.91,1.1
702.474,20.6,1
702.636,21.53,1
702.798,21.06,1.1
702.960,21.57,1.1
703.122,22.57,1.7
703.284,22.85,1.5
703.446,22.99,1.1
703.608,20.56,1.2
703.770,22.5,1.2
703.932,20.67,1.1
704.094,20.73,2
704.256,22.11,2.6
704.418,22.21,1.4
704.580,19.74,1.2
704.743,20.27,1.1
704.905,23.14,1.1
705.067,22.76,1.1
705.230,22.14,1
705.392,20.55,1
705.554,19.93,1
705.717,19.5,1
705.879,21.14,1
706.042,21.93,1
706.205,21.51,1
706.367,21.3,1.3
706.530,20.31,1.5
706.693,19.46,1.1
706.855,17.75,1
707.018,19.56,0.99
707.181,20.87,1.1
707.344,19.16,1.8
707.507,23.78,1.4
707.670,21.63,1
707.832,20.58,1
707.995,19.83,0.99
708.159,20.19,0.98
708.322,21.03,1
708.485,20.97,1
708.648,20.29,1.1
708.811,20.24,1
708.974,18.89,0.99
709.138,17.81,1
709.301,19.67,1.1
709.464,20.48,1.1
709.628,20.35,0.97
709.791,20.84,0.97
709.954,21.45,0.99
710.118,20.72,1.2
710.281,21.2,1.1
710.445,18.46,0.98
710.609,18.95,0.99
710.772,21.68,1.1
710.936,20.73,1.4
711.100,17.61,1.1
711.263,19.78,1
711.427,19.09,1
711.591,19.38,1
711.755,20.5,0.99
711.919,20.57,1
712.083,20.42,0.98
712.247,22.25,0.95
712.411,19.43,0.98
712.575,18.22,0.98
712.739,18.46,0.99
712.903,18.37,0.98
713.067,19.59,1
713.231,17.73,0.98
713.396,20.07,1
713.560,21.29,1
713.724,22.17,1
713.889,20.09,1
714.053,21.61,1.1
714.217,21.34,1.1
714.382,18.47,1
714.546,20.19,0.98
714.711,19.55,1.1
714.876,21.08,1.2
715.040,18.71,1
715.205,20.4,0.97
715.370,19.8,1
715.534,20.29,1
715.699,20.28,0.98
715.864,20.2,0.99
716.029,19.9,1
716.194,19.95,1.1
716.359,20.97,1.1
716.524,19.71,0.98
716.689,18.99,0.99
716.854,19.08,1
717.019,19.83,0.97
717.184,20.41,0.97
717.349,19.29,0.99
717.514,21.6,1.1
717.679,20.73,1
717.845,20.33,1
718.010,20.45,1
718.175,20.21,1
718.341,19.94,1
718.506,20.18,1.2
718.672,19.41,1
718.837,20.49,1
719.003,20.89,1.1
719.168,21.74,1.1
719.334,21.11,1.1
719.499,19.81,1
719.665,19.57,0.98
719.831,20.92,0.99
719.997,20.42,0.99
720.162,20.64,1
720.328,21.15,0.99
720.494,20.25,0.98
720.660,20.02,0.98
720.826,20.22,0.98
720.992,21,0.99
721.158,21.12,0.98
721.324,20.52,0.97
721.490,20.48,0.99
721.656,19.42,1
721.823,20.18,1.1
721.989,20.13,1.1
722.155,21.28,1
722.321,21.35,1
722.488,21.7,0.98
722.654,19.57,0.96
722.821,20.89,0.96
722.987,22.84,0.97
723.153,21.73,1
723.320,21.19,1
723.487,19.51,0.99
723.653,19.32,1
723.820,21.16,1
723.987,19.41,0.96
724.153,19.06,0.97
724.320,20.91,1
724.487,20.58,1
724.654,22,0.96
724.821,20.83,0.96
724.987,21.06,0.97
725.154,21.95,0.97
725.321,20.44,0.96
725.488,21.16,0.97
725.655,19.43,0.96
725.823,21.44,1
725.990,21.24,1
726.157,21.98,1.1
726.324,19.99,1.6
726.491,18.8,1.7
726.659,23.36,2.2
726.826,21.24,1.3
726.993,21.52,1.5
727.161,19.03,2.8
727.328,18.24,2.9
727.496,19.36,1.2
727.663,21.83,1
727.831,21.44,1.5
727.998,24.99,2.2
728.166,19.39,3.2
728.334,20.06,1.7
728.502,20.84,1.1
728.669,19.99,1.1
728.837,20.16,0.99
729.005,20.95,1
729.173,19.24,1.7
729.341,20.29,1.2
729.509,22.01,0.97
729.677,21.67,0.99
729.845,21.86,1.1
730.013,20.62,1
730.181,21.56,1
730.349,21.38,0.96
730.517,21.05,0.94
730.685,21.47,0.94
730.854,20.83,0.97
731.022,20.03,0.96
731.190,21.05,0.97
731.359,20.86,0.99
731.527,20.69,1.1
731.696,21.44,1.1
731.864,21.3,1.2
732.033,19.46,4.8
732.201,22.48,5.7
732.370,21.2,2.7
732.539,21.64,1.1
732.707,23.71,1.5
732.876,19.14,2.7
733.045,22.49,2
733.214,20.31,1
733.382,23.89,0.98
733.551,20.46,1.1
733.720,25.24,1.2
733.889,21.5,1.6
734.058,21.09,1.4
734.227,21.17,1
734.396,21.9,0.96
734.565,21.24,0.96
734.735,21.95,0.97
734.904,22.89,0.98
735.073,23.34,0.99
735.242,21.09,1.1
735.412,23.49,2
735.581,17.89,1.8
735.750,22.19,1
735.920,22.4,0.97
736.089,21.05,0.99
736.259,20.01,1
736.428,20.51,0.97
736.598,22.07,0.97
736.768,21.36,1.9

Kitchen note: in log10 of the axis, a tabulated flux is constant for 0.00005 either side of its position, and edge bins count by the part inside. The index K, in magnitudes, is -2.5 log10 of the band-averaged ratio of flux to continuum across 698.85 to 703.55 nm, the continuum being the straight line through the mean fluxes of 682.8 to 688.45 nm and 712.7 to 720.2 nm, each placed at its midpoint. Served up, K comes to -0.06 mag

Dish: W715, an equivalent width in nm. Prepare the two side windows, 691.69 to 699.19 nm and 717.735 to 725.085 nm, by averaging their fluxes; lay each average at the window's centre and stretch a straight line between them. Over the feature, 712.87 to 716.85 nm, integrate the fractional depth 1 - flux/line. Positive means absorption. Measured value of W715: 0.16 nm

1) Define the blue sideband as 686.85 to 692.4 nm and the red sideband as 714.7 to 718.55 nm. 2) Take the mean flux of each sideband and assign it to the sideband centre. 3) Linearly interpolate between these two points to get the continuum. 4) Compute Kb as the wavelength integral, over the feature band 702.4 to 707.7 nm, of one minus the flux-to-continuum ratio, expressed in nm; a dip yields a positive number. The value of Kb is -0.09 nm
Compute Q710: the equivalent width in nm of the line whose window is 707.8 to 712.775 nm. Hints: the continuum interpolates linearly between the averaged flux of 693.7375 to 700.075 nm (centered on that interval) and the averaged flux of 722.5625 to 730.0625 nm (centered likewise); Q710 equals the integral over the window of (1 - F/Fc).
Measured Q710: 0.311 nm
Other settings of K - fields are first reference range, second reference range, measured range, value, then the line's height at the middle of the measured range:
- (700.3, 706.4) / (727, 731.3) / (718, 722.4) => 0.03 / 21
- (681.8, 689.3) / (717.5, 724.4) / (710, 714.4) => 0.04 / 20.8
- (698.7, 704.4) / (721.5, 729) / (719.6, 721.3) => 0.02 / 20.9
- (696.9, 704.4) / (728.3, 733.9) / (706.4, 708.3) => 0.07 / 21.7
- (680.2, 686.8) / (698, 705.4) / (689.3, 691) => -0.02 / 21.5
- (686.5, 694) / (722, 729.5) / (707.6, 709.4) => 0.06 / 21.2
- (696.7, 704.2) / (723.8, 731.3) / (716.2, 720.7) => 0.04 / 21.1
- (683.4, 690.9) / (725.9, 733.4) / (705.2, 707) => 0.05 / 21.3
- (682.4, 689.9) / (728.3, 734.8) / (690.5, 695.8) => -0.02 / 21.4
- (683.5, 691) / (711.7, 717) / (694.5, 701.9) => -0.04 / 20.9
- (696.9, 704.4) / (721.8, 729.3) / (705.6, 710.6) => 0.06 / 21.5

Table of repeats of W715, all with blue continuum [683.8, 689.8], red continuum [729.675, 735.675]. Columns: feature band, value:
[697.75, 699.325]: 0.01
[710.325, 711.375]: 0.09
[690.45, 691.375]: -0.03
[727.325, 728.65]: 0.04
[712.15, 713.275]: 0.12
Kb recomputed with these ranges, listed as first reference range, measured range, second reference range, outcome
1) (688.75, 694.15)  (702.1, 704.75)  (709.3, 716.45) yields -0.10 nm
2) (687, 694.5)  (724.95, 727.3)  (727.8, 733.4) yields 0.04 nm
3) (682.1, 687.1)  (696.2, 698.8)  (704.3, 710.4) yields -0.12 nm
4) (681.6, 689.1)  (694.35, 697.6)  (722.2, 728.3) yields -0.08 nm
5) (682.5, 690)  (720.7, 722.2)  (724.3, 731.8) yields 0.04 nm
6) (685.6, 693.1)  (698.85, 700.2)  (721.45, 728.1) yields -0.04 nm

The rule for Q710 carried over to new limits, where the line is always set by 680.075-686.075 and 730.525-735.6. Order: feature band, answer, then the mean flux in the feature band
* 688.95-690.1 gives -0.05 nm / 22.3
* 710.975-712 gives 0.09 nm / 19.5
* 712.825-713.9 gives 0.08 nm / 19.9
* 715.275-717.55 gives 0.16 nm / 20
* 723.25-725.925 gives 0.12 nm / 20.6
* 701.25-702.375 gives 0.00 nm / 21.5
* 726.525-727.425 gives 0.04 nm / 20.5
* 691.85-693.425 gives -0.02 nm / 21.7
